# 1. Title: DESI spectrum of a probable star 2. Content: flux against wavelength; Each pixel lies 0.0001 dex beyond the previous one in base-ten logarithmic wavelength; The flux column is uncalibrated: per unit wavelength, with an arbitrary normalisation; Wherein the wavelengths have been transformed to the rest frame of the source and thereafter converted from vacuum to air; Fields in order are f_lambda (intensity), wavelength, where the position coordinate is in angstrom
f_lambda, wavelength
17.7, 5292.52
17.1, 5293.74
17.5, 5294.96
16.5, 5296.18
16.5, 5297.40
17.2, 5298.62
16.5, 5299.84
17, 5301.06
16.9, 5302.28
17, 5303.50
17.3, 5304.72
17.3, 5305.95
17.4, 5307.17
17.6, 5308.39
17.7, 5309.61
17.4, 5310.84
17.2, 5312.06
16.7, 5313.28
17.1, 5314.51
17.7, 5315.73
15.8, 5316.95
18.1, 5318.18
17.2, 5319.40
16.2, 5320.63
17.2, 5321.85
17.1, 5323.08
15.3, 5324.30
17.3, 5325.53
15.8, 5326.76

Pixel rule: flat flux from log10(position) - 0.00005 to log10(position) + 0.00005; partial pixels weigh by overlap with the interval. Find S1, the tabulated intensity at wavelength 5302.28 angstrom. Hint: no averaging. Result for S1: 16.9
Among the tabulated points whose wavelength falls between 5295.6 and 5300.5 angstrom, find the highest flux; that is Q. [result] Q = 17.2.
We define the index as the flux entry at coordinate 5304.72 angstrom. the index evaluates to 17.3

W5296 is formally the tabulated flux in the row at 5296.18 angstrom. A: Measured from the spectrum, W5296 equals 16.5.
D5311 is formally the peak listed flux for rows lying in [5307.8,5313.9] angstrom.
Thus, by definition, 17.7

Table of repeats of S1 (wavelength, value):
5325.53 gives 17.3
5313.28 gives 16.7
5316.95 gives 15.8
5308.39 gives 17.6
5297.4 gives 16.5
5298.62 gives 17.2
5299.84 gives 16.5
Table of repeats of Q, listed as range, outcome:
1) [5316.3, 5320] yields 18.1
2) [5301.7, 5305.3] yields 17.3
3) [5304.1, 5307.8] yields 17.4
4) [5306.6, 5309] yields 17.6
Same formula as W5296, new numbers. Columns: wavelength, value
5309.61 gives 17.7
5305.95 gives 17.3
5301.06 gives 17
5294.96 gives 17.5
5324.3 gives 15.3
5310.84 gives 17.4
